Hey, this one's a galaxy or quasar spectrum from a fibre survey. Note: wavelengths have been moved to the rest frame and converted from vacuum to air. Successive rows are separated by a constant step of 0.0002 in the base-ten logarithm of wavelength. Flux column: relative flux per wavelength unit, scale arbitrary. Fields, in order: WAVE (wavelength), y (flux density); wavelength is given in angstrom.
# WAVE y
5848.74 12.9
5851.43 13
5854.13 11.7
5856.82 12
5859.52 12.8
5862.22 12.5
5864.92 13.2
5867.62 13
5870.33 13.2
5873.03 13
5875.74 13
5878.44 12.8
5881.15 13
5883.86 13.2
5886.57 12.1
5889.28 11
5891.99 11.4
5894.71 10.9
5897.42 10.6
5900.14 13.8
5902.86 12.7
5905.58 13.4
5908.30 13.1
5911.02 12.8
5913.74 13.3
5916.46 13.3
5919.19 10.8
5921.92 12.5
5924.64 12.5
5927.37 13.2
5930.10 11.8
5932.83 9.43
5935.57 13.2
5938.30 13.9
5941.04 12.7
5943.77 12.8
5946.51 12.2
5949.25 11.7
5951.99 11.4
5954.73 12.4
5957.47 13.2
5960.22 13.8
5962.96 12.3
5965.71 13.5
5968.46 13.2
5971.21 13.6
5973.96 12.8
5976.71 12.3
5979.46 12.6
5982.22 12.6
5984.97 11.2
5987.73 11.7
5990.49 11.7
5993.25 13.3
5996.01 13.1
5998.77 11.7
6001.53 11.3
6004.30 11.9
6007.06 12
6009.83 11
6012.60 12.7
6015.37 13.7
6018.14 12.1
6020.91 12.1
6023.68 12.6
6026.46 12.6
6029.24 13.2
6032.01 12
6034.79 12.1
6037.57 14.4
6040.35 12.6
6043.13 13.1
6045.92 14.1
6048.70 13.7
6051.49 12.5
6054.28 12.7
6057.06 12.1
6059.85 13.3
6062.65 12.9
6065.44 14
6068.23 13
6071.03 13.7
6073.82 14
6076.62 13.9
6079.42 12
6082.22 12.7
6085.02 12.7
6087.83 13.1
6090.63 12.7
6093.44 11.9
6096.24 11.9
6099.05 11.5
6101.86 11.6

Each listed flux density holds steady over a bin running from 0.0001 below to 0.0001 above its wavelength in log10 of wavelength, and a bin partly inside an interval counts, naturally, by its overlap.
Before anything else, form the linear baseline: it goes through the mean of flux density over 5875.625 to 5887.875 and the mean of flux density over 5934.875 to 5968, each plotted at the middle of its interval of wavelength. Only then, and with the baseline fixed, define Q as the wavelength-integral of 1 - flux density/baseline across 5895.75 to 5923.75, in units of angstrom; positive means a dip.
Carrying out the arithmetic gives 0.40 angstrom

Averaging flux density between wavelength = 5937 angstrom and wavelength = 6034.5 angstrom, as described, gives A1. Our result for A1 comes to 12.5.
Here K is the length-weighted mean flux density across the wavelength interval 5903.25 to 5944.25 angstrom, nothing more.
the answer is 12.6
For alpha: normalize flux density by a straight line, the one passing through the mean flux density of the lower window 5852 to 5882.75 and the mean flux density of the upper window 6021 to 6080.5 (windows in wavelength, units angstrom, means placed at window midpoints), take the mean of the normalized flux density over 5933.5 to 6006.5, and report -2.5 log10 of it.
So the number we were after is 0.04 mag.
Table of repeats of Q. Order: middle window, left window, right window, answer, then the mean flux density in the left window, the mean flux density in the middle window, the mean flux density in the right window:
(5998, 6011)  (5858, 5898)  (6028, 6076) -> 1.4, 12.4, 11.6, 13.2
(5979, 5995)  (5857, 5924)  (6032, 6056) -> 0.9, 12.5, 12.2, 13.1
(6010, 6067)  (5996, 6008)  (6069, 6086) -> -1.7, 11.9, 12.9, 13.2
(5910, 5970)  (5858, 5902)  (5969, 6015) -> -0.9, 12.5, 12.5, 12.3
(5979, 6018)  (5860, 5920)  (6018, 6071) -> 2.0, 12.6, 12.2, 12.9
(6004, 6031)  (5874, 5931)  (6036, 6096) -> 1.0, 12.4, 12.4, 13.1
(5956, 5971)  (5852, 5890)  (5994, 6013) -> -1.3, 12.6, 13.2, 12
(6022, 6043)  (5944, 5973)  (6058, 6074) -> 0.6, 12.7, 12.8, 13.4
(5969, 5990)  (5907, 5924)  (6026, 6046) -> 0.7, 12.6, 12.4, 13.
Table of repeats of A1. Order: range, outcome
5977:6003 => 12.1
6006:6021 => 12.3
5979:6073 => 12.6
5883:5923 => 12.3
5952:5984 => 12.8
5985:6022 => 12.1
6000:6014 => 11.8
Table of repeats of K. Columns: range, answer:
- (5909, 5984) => 12.6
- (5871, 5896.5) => 12.3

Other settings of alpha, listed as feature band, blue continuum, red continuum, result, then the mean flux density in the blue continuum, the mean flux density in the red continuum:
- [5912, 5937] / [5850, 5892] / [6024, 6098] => 0.039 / 12.6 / 12.9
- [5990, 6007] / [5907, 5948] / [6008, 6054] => 0.044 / 12.5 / 12.8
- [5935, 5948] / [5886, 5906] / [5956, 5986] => -0.039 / 11.9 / 12.8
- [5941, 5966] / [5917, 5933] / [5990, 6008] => -0.046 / 12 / 12.2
